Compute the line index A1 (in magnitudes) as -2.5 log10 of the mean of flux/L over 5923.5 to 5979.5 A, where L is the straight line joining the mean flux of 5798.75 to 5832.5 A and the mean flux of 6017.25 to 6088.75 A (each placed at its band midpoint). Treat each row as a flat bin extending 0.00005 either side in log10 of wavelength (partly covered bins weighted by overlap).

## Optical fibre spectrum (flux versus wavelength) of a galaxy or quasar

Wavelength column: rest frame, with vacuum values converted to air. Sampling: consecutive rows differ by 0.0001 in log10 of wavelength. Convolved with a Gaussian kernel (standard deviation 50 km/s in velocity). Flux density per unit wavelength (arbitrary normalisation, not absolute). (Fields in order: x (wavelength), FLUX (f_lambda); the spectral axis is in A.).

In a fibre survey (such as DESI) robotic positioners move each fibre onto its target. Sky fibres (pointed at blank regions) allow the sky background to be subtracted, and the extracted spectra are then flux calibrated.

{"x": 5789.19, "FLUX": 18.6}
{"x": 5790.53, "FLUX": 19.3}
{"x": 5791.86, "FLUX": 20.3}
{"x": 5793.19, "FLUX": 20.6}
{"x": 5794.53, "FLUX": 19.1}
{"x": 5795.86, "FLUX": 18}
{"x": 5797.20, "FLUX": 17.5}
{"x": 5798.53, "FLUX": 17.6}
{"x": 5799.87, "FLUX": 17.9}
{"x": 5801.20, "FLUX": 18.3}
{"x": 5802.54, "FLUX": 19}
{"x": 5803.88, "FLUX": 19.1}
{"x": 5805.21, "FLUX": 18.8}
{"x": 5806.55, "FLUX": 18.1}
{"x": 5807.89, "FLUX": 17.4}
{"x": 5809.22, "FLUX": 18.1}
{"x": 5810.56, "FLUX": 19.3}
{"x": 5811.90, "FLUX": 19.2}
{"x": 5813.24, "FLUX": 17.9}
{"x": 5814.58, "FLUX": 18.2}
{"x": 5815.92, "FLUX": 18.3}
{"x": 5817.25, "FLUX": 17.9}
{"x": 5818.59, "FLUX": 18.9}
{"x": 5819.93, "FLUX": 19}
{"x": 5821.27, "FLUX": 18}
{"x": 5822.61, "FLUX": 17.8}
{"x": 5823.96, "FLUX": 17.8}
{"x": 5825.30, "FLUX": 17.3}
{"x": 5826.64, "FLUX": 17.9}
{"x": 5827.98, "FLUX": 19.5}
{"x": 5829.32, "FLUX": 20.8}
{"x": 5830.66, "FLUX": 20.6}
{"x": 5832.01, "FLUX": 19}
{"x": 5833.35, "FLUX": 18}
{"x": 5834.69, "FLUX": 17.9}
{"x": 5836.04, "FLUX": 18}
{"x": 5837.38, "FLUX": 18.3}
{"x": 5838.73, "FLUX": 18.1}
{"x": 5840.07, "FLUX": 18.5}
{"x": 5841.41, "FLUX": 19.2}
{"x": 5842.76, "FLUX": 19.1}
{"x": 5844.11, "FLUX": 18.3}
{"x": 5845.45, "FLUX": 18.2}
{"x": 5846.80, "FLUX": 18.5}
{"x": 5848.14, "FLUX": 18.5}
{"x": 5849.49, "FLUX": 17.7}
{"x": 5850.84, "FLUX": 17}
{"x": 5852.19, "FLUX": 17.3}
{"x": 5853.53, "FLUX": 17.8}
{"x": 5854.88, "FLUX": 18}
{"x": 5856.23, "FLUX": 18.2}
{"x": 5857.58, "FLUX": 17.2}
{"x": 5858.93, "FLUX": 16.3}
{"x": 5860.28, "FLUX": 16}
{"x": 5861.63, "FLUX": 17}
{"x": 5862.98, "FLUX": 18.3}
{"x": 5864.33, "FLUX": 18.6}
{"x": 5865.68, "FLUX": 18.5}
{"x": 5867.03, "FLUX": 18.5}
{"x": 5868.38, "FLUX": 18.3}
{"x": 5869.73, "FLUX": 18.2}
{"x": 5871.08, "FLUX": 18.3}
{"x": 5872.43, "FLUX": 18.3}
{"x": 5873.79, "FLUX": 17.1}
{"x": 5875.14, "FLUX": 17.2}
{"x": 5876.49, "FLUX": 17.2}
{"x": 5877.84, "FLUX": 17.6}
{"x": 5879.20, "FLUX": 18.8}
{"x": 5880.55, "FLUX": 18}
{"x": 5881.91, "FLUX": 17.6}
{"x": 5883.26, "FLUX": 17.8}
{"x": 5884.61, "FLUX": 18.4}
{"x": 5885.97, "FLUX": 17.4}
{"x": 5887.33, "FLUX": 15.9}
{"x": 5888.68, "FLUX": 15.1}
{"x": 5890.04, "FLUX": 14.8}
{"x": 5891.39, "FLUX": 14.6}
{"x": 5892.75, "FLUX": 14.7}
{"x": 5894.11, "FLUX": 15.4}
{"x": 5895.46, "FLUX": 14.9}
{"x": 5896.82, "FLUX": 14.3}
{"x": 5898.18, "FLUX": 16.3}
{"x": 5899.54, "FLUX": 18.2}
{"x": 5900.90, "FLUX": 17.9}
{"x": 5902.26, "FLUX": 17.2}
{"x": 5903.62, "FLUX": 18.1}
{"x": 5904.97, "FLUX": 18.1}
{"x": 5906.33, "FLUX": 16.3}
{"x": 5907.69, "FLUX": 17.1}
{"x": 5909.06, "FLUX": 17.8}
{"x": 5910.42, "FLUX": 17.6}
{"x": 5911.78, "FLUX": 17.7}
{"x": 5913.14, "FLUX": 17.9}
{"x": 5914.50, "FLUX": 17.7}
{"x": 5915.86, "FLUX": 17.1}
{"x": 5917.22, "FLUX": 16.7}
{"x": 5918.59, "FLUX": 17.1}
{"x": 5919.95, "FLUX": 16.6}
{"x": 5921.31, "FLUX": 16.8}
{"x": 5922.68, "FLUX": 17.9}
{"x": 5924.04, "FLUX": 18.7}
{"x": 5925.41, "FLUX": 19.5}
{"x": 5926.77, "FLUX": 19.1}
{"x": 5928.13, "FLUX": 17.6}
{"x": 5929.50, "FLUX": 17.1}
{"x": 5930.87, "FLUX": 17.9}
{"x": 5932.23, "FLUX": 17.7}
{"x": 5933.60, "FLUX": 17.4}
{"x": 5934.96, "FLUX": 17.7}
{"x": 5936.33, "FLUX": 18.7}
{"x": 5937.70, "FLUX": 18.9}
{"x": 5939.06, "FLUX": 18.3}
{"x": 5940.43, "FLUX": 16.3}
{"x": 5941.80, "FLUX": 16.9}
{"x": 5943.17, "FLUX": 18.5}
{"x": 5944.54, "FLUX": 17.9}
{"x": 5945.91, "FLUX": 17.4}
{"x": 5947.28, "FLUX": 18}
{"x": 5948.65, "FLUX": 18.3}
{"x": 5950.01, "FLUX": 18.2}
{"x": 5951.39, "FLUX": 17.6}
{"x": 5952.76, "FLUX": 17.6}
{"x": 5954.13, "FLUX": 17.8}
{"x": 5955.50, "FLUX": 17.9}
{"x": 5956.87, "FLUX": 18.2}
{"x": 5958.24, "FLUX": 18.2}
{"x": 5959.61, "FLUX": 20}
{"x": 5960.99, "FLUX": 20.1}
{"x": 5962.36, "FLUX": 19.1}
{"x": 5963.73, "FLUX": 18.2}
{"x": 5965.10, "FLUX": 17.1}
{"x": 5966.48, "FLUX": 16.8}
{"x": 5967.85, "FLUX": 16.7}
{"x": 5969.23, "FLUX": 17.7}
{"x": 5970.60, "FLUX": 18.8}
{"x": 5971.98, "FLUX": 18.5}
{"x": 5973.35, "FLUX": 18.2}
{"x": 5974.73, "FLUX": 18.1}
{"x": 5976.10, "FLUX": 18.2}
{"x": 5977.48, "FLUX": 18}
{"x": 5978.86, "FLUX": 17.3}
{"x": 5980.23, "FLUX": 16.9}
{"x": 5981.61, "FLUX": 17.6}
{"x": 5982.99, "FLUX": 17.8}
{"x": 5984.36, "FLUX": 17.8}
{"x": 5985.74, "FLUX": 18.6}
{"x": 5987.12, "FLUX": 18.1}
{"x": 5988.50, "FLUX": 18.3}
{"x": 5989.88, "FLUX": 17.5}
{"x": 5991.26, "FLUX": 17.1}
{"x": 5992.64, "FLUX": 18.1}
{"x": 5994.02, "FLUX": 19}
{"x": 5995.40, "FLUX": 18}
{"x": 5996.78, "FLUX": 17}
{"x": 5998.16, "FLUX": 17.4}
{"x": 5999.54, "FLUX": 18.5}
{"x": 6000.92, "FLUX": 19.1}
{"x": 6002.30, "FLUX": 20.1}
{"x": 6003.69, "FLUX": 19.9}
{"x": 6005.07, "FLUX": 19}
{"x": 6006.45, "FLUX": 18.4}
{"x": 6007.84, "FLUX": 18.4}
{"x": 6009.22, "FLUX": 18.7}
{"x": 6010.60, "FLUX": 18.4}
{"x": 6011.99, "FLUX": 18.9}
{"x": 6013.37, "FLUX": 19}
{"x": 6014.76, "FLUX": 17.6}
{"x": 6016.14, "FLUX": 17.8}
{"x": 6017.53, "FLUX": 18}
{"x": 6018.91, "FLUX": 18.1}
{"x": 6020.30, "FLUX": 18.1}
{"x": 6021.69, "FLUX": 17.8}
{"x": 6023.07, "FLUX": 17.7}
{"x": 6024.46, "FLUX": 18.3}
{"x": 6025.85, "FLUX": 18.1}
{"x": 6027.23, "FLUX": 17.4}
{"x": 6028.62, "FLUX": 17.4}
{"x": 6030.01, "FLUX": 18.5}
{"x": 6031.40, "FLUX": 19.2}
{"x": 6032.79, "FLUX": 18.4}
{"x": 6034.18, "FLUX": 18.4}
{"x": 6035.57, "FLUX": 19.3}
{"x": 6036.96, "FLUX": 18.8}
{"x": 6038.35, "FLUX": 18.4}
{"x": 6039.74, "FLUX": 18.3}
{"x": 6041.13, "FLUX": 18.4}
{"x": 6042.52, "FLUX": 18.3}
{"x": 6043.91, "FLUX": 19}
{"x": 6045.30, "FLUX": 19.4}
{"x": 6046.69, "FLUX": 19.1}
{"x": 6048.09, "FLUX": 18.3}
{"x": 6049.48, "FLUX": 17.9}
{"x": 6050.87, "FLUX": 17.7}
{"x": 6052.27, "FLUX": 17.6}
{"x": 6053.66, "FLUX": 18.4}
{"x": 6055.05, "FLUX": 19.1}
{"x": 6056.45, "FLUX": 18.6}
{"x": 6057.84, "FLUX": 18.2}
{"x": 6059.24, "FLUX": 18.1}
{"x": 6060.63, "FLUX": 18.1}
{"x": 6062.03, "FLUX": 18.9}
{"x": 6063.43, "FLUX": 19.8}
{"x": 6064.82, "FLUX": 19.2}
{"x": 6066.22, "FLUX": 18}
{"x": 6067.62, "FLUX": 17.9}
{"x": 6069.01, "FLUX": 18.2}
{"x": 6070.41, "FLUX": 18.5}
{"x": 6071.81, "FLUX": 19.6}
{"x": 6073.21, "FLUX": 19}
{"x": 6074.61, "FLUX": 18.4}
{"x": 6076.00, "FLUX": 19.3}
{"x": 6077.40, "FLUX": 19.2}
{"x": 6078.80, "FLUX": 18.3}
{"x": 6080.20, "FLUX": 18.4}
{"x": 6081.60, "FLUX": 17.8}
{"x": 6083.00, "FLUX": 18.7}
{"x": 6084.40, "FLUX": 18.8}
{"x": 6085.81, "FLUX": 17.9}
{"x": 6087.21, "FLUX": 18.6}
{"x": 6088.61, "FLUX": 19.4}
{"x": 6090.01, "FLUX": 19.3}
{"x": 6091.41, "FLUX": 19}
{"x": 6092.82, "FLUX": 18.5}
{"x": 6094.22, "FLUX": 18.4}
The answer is 0.03 mag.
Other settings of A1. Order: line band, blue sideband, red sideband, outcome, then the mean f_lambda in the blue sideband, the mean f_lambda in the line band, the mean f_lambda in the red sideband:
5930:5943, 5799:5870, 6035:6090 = 0.04 mag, 18.3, 17.8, 18.6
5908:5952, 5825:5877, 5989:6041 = 0.03 mag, 18.1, 17.8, 18.3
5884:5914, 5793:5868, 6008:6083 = 0.11 mag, 18.3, 16.6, 18.4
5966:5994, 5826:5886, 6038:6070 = 0.03 mag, 18.1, 17.8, 18.5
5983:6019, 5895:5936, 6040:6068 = -0.01 mag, 17.4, 18.3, 18.5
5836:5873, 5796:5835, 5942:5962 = 0.02 mag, 18.5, 18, 18.2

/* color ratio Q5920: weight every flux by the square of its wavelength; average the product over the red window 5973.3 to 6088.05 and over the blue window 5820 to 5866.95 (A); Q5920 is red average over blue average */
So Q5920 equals 1.1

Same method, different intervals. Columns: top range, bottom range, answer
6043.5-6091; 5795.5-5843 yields 1.10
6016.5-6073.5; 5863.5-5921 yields 1.13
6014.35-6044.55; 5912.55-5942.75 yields 1.07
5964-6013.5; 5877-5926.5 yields 1.09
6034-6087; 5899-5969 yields 1.09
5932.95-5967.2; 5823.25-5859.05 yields 1.02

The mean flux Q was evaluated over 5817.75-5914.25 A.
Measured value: 17.7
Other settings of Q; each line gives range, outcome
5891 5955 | 17.4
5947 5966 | 18.3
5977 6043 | 18.2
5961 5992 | 17.9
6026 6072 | 18.5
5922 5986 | 18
